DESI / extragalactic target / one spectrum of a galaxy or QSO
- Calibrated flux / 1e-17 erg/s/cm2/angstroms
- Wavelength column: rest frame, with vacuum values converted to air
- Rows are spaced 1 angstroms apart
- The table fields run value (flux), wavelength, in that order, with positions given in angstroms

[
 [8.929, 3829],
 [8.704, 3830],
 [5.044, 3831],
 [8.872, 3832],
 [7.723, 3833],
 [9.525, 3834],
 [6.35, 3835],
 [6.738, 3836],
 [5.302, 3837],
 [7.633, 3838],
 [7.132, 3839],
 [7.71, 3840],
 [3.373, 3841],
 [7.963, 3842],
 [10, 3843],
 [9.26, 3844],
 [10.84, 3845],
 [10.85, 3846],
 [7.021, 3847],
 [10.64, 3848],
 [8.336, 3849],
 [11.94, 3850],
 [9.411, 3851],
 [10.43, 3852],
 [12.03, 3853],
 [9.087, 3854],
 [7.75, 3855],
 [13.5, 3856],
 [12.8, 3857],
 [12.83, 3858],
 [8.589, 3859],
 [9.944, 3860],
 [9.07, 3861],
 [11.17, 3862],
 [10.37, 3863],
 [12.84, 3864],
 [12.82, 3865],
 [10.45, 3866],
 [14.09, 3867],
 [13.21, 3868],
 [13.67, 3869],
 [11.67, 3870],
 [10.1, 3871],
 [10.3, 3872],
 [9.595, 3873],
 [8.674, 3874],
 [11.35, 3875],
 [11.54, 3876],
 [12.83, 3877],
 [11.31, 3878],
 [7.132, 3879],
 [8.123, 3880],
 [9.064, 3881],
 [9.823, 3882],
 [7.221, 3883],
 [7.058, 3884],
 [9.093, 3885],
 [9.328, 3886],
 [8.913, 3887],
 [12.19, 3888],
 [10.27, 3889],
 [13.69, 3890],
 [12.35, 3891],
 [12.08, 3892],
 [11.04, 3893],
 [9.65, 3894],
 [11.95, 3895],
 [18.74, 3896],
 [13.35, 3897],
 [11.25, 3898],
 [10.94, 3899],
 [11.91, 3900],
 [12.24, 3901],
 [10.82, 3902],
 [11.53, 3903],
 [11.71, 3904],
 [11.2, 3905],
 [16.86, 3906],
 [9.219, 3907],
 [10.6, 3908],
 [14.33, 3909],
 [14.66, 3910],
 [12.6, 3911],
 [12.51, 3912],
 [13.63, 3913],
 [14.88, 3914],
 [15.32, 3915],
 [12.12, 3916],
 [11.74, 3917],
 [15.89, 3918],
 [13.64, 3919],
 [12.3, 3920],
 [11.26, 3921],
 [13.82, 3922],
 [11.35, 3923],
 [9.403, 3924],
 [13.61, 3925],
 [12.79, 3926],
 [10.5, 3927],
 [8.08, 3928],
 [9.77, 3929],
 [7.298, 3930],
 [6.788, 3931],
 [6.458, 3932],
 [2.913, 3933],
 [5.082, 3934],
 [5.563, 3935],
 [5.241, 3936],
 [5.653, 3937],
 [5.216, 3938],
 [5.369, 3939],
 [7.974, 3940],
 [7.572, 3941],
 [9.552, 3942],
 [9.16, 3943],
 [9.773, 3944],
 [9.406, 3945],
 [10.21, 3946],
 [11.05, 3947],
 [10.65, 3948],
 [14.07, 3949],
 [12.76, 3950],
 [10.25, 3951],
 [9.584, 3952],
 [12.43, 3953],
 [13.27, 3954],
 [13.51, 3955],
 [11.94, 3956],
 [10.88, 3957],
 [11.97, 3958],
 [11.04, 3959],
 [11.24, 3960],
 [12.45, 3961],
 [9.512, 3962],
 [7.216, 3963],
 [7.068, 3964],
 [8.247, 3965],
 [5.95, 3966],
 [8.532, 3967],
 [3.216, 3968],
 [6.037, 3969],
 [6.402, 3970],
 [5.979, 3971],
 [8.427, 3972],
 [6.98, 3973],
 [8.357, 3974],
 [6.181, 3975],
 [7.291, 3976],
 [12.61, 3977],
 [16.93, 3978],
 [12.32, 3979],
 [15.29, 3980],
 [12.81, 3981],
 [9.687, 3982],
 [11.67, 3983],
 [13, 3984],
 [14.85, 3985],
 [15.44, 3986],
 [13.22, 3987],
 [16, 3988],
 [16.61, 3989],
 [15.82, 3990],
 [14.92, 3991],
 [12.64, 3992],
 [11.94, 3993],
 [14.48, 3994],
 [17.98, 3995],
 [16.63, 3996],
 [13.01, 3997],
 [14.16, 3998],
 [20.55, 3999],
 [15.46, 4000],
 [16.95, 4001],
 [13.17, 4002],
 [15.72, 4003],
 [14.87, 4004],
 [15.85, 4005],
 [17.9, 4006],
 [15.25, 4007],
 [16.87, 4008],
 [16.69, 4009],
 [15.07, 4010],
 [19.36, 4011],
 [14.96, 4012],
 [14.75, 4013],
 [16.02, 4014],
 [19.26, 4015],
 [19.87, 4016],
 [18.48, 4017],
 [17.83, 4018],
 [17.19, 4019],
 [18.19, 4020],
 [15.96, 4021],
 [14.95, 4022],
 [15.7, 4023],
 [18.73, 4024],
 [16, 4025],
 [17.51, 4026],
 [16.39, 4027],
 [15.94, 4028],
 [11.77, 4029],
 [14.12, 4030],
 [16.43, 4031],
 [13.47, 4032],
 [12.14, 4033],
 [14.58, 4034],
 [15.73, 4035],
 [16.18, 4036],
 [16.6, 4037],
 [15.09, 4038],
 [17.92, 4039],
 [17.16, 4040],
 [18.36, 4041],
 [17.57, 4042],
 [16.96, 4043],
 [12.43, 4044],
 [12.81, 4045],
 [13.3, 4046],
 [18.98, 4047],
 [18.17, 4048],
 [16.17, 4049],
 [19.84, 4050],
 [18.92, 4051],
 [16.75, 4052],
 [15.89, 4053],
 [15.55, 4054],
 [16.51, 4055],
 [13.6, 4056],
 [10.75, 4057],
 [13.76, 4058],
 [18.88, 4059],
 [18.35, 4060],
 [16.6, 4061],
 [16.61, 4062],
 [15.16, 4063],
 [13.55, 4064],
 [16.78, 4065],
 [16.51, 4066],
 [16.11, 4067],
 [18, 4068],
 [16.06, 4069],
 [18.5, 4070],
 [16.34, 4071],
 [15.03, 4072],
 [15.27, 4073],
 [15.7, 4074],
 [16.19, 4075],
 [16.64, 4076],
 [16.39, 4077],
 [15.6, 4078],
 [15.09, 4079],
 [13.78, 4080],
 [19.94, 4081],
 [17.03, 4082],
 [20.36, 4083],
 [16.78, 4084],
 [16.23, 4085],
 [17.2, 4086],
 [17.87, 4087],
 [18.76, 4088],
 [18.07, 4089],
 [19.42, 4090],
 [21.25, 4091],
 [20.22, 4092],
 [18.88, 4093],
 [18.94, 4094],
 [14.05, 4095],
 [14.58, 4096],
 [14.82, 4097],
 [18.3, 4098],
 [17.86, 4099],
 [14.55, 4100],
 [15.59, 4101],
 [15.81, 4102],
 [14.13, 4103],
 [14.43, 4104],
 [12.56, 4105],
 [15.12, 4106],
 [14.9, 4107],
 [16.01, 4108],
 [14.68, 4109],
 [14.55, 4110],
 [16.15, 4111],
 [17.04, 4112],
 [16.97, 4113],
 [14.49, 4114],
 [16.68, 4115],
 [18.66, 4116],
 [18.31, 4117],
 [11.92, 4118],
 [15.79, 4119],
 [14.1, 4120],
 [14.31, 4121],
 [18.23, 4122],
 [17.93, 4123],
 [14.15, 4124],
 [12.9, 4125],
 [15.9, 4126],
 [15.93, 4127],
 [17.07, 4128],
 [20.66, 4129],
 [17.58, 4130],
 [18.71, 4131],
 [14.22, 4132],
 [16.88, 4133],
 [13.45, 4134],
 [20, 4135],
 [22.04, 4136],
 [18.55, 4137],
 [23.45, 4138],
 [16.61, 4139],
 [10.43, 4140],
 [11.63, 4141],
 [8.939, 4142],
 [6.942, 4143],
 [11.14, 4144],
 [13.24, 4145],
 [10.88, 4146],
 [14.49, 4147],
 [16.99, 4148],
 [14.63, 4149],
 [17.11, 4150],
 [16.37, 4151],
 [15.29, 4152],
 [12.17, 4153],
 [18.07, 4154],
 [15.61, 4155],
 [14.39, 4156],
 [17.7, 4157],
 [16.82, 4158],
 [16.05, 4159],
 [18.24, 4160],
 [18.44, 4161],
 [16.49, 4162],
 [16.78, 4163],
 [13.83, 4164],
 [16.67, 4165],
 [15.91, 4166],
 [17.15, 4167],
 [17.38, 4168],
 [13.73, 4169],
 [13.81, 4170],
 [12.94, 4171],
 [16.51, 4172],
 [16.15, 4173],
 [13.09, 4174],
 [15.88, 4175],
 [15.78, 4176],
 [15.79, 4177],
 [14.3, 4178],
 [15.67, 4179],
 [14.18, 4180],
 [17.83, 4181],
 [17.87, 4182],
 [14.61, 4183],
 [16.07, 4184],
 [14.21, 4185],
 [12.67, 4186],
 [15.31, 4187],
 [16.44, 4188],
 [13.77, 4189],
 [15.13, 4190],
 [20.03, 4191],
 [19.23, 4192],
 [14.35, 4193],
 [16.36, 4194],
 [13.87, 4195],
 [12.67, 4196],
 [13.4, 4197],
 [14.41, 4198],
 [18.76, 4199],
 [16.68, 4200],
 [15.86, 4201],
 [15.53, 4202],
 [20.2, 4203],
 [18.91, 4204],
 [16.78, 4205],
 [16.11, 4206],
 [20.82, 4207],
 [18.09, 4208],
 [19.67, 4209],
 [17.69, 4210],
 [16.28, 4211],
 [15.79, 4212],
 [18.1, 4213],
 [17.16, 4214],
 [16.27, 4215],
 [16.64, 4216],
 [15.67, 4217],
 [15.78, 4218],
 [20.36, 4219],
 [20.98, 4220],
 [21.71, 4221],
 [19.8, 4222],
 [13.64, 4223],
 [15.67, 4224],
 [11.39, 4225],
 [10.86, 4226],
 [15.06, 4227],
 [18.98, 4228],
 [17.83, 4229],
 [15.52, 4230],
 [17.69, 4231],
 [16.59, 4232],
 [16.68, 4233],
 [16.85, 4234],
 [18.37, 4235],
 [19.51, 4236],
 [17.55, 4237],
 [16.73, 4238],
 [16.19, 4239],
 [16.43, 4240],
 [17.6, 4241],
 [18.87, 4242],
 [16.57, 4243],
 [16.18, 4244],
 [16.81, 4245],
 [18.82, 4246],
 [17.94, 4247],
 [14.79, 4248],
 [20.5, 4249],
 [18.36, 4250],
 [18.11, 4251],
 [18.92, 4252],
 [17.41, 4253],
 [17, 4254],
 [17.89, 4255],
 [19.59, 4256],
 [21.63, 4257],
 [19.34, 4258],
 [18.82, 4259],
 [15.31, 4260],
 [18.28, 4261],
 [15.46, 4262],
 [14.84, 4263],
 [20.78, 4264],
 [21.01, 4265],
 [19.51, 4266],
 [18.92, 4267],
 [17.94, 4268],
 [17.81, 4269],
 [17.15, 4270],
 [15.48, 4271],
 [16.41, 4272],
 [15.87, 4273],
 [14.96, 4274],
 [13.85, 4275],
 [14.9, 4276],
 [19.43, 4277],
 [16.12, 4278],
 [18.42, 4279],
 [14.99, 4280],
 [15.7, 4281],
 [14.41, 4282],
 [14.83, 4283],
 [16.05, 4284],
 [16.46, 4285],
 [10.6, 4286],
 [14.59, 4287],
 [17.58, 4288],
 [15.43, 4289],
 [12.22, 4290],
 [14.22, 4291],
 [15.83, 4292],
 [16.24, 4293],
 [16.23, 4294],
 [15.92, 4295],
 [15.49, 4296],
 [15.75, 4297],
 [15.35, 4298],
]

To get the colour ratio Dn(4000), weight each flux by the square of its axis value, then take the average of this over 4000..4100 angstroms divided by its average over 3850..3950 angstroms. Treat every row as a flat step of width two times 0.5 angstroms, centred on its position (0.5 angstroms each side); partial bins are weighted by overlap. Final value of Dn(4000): 1.66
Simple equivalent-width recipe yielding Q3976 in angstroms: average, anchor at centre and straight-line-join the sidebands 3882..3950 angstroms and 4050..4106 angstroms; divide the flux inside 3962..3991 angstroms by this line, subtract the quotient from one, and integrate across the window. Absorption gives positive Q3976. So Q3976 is 5.5 angstroms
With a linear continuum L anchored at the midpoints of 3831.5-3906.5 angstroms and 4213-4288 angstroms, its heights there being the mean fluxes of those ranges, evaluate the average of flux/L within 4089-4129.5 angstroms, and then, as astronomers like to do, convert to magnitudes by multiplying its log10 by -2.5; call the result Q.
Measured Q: -0.12 mag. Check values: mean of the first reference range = 10.4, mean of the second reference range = 17.1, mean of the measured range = 16.2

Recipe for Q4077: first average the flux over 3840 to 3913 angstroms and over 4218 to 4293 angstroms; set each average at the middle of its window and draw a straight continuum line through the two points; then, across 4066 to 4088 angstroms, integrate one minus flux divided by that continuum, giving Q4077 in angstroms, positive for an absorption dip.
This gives -4.1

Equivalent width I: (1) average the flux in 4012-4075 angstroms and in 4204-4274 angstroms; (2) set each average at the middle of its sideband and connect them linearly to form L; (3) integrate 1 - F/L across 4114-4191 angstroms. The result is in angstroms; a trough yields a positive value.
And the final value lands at 5.8 angstroms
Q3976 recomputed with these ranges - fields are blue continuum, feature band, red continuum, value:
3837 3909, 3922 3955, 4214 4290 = 7.2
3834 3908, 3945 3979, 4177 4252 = 6.4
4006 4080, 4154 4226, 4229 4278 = 3.5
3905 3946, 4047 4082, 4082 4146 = -4.2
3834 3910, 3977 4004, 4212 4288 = -4.4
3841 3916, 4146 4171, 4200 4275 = 0.3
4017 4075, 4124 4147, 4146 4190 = 0.7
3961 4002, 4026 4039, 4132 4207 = -2.3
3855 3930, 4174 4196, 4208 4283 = 0.9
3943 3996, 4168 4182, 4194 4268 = 0.7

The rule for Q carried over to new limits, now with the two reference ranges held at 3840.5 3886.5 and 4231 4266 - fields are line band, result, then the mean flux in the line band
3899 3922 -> -0.15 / 12.8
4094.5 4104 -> -0.04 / 15.5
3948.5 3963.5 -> 0.05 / 11.5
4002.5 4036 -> -0.21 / 16.2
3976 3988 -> -0.06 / 13.3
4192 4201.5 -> 0.10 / 15.4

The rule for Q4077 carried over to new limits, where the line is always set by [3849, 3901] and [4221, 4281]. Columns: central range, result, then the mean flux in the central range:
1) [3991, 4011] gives -3.9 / 15.6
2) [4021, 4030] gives -1.6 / 15.8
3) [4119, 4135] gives -1.2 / 16.2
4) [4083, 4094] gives -3.1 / 18.6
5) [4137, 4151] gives 1.4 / 13.9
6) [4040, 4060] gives -3.3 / 16.1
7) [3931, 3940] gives 4.9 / 5.43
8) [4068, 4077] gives -1.3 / 16.3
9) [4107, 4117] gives -0.9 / 16.2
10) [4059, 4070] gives -1.9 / 16.6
